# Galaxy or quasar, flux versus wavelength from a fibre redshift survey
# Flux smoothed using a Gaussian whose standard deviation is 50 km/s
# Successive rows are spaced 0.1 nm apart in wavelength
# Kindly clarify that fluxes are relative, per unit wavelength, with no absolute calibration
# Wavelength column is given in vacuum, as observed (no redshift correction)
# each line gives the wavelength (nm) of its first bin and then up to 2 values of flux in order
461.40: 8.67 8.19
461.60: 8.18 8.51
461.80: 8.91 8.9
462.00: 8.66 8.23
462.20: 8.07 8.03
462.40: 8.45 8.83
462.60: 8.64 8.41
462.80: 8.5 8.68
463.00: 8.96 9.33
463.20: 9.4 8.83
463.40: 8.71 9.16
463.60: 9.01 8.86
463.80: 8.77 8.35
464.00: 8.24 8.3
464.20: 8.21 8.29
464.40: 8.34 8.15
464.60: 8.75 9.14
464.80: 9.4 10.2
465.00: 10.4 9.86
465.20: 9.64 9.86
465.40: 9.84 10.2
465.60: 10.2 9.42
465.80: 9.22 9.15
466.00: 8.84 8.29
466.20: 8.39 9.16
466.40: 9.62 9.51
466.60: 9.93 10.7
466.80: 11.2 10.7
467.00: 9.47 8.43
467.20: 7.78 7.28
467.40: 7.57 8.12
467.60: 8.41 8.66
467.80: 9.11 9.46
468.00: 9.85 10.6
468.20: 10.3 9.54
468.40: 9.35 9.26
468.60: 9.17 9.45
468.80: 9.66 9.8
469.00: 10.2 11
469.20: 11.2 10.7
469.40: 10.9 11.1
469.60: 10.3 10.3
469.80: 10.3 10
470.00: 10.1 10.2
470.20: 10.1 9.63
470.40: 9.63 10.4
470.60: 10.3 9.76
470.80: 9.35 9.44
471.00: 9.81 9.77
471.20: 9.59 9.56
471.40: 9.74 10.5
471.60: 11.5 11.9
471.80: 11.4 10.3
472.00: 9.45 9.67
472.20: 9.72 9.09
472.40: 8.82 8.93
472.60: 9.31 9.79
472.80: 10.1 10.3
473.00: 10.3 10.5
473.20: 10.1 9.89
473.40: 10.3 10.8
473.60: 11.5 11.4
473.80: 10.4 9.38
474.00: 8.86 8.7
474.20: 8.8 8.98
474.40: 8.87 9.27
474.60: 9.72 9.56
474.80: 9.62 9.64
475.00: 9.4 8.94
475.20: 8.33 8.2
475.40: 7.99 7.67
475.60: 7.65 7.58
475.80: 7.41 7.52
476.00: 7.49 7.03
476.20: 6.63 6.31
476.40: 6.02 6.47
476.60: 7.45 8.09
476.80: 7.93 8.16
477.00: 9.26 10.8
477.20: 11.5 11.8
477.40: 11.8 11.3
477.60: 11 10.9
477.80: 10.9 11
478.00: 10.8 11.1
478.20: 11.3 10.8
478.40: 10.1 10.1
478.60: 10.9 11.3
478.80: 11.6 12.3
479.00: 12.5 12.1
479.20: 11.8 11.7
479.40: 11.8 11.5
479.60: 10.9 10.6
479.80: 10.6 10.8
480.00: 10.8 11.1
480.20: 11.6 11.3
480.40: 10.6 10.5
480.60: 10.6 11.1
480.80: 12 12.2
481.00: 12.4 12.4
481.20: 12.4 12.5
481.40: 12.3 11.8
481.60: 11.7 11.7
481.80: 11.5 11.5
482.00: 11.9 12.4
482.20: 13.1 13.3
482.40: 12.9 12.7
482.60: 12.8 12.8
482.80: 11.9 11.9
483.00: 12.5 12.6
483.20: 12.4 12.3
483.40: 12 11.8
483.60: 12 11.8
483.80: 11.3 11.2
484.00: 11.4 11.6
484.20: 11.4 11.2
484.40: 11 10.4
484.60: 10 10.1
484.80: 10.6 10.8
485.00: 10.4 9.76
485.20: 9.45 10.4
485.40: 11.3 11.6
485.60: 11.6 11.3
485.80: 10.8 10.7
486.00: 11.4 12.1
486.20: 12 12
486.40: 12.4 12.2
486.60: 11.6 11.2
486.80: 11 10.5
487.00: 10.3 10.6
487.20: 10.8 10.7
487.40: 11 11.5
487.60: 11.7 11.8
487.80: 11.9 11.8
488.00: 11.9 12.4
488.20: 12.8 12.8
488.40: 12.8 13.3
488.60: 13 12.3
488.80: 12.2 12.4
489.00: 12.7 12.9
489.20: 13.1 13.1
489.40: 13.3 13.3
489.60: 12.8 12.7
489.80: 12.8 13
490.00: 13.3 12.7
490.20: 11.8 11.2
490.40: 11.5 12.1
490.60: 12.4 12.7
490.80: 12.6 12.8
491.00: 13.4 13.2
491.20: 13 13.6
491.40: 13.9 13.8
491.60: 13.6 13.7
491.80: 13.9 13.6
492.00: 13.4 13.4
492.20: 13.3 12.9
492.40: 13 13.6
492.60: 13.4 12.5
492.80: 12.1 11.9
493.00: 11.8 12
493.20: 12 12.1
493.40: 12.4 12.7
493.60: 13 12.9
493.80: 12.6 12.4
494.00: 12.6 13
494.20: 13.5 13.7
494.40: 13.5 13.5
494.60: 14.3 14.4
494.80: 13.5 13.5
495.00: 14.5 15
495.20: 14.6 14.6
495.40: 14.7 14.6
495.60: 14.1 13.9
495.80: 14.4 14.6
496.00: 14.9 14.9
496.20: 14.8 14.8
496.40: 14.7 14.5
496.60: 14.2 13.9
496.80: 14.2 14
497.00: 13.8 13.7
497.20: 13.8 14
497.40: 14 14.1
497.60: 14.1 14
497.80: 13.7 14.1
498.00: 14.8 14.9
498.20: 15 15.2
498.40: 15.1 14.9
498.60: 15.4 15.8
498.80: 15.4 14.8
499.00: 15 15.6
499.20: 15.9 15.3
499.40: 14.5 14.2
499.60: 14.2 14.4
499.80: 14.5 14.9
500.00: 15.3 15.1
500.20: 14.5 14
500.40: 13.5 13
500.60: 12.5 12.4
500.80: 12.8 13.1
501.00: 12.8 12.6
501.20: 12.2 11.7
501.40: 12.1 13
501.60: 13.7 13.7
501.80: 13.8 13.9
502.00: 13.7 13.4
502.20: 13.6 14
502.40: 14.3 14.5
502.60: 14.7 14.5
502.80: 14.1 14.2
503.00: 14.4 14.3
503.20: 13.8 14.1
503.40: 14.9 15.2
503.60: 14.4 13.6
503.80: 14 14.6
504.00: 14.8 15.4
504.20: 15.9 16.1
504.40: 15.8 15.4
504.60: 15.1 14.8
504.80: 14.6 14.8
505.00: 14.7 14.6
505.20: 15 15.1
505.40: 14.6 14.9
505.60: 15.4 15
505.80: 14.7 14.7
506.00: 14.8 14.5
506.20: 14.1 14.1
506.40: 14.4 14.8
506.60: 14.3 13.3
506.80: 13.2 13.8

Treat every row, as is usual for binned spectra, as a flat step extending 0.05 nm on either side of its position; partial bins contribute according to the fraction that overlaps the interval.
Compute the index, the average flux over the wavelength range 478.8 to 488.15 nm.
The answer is 11.5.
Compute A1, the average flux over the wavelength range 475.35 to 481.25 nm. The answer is 10.2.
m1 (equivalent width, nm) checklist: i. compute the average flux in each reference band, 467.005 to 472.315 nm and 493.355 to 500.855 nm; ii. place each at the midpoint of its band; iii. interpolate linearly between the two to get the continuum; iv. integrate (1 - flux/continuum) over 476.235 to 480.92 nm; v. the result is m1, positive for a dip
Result 0.28 nm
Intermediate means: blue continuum 9.79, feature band 10.6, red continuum 14.2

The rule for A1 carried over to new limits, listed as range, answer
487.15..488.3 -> 11.7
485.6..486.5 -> 11.6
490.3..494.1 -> 12.8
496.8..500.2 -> 14.6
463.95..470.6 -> 9.53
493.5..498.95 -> 14.2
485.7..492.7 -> 12.4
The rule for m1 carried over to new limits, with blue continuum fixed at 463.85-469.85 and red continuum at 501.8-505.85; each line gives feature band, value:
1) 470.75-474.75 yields 0.15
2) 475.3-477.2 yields 0.53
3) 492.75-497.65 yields -0.10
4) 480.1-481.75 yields -0.04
